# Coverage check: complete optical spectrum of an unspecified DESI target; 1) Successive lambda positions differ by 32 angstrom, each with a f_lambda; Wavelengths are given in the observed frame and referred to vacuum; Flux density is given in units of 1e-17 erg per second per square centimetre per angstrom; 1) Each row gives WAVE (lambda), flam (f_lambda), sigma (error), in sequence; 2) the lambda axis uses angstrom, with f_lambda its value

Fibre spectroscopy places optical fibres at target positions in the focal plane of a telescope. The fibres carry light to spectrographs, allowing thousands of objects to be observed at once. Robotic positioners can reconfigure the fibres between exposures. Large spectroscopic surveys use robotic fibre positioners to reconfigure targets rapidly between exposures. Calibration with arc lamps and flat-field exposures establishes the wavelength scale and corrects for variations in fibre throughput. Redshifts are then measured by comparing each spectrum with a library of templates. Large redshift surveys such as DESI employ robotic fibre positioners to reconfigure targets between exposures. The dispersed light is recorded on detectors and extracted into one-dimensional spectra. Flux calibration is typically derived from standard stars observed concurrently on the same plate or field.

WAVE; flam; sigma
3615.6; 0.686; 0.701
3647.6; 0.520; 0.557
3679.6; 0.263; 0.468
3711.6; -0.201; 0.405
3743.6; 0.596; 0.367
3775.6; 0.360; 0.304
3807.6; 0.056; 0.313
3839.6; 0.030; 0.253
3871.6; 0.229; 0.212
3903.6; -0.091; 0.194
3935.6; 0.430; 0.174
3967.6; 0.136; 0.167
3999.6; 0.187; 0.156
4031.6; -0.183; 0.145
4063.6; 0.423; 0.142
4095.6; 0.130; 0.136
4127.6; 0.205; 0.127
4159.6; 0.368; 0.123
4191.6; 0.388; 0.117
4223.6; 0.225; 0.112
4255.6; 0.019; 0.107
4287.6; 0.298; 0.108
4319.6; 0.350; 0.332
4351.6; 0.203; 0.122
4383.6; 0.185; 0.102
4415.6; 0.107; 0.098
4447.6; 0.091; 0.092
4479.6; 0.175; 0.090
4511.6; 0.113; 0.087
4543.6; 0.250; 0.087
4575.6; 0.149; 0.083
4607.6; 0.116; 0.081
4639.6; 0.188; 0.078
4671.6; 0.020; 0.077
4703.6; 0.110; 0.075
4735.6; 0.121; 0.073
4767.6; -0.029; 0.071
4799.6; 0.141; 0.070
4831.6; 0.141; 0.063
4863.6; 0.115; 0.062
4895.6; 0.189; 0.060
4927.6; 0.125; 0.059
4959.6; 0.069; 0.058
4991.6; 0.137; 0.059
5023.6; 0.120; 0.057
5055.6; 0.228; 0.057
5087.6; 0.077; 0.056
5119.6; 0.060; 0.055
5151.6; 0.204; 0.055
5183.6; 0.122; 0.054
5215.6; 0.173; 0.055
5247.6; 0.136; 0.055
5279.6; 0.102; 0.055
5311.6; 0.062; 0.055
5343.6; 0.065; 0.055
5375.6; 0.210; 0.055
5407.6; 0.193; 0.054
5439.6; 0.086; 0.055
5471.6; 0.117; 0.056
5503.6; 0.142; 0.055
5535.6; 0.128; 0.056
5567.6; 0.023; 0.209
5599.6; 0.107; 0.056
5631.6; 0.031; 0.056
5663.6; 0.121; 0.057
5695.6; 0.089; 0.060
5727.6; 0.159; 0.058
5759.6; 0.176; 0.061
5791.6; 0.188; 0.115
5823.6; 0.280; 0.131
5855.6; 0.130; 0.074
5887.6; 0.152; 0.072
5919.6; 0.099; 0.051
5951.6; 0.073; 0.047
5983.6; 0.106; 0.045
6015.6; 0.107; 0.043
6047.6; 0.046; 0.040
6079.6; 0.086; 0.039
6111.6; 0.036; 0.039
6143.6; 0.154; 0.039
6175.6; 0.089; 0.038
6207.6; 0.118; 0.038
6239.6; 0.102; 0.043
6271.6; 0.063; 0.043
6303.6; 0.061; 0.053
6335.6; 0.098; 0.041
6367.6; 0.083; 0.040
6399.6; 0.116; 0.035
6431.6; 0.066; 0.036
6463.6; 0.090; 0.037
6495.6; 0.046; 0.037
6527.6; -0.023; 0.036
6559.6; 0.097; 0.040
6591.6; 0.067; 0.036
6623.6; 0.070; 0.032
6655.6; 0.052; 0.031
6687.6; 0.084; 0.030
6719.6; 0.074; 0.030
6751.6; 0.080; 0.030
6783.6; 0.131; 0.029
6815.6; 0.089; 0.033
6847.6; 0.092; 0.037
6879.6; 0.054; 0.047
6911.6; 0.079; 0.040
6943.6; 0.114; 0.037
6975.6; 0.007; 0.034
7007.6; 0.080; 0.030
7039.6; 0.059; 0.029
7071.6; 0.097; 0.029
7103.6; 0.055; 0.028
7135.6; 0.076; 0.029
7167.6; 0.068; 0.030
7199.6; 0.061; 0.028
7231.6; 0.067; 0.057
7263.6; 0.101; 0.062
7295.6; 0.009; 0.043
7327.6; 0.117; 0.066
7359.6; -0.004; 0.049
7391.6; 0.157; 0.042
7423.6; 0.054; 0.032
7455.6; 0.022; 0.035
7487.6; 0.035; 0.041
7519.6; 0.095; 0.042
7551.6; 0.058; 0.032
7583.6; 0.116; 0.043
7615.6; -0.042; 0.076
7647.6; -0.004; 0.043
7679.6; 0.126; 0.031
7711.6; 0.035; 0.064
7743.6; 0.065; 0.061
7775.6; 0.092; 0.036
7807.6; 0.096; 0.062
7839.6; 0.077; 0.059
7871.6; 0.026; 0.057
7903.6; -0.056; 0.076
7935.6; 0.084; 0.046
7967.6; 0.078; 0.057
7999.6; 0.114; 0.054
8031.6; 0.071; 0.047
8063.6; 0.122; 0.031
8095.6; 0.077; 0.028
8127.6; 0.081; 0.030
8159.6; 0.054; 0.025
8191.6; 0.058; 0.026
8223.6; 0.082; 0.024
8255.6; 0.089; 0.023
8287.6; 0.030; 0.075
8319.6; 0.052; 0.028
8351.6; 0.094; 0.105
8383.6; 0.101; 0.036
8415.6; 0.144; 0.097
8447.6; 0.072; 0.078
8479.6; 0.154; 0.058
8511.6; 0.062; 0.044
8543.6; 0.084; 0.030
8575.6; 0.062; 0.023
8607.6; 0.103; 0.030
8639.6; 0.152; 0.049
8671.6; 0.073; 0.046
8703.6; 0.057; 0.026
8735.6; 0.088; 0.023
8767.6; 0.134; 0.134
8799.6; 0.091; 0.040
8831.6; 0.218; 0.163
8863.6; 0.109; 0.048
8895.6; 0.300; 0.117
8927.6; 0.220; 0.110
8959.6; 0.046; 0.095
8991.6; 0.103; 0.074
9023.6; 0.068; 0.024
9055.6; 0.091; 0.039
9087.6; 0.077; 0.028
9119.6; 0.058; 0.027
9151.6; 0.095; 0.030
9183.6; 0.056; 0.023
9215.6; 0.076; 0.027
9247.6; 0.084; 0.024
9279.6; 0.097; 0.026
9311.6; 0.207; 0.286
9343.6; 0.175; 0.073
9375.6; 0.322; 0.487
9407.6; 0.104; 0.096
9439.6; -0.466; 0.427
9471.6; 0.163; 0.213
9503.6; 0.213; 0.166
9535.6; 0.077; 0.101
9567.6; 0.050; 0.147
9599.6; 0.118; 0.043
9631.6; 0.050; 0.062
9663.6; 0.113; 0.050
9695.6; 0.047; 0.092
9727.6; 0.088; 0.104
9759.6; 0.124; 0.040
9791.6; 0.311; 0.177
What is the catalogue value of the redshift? 1.389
